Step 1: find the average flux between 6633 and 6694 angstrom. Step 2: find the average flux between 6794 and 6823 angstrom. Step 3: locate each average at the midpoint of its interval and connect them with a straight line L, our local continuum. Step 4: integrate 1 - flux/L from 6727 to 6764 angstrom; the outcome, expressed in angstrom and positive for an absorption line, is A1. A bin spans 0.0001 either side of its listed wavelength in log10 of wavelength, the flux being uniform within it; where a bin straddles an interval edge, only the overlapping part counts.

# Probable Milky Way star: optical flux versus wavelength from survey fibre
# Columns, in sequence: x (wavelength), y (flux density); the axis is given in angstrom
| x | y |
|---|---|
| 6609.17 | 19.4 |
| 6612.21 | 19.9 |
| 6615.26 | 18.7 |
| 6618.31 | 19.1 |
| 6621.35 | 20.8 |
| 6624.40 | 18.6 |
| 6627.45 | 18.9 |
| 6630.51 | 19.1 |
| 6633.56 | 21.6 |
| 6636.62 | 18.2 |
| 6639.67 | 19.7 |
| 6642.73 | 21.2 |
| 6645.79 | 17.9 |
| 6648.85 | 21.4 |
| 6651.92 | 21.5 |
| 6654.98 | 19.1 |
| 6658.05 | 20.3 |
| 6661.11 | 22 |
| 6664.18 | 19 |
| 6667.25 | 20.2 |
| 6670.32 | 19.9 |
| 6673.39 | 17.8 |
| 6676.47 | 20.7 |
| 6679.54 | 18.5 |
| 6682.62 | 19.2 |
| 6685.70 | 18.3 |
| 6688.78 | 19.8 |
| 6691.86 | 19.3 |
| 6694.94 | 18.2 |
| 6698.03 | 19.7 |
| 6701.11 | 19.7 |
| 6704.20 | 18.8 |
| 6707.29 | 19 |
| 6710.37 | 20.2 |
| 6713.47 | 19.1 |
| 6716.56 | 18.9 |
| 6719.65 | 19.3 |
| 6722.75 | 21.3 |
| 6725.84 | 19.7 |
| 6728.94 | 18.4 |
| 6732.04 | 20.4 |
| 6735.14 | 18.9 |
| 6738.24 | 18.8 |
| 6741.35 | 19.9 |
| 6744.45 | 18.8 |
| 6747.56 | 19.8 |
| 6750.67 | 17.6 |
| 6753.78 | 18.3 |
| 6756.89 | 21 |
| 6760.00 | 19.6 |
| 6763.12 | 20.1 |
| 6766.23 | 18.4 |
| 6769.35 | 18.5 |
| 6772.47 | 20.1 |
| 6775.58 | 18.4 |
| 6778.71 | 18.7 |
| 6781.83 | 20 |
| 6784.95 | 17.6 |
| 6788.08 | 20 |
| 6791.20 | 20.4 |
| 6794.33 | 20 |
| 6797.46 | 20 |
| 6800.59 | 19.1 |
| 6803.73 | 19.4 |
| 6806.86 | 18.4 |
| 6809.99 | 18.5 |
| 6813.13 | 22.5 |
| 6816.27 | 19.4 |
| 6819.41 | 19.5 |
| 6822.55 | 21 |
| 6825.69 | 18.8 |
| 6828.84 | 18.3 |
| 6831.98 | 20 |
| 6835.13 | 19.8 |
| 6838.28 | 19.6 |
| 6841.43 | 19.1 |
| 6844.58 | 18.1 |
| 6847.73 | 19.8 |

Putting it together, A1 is 0.8 angstrom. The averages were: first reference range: 19.7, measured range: 19.3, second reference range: 19.7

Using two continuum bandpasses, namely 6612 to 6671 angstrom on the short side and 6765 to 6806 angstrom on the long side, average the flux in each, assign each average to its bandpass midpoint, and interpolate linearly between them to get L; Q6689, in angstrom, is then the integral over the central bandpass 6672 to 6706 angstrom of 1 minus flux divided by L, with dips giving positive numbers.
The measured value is 1.0 angstrom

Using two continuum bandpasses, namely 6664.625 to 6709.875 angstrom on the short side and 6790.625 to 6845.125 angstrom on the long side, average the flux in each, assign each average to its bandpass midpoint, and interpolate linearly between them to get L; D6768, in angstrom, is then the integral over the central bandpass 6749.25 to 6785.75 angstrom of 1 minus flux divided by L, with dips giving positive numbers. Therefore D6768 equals 0.7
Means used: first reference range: 19.2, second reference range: 19.6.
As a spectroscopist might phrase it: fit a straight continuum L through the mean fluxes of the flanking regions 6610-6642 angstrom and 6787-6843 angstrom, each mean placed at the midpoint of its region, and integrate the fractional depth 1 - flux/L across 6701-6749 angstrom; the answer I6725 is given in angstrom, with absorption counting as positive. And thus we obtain 0.4 angstrom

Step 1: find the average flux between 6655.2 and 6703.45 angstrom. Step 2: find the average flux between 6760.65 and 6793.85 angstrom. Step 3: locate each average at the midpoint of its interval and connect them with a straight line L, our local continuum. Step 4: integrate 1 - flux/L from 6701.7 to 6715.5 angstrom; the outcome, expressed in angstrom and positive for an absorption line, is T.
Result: 0.1 angstrom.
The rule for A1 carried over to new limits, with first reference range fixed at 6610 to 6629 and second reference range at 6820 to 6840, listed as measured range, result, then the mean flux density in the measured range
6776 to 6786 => 0.4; 18.8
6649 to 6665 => -1.0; 20.5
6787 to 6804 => -0.3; 19.8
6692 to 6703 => 0.1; 19.2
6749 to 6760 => 0.2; 19.1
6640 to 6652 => -0.6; 20.3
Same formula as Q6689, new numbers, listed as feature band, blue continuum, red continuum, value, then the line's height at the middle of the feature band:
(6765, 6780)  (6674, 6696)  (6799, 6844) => 0.4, 19.4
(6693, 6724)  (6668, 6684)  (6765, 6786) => -0.4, 19.1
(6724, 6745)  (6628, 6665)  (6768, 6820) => 0.4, 19.7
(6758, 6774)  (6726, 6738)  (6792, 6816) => 0.1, 19.5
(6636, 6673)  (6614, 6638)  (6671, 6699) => -1.5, 19.2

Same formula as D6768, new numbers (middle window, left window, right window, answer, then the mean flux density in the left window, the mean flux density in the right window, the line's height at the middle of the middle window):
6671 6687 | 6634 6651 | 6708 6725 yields 0.7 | 19.9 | 19.7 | 19.8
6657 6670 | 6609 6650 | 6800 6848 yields -0.5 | 19.6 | 19.5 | 19.6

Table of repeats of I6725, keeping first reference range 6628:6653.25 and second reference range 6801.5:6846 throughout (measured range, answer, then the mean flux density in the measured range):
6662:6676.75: 0.29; 19.5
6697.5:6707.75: 0.27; 19.3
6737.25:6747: 0.22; 19.2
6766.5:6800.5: 0.44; 19.3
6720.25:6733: -0.08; 19.9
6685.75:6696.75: 0.47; 19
